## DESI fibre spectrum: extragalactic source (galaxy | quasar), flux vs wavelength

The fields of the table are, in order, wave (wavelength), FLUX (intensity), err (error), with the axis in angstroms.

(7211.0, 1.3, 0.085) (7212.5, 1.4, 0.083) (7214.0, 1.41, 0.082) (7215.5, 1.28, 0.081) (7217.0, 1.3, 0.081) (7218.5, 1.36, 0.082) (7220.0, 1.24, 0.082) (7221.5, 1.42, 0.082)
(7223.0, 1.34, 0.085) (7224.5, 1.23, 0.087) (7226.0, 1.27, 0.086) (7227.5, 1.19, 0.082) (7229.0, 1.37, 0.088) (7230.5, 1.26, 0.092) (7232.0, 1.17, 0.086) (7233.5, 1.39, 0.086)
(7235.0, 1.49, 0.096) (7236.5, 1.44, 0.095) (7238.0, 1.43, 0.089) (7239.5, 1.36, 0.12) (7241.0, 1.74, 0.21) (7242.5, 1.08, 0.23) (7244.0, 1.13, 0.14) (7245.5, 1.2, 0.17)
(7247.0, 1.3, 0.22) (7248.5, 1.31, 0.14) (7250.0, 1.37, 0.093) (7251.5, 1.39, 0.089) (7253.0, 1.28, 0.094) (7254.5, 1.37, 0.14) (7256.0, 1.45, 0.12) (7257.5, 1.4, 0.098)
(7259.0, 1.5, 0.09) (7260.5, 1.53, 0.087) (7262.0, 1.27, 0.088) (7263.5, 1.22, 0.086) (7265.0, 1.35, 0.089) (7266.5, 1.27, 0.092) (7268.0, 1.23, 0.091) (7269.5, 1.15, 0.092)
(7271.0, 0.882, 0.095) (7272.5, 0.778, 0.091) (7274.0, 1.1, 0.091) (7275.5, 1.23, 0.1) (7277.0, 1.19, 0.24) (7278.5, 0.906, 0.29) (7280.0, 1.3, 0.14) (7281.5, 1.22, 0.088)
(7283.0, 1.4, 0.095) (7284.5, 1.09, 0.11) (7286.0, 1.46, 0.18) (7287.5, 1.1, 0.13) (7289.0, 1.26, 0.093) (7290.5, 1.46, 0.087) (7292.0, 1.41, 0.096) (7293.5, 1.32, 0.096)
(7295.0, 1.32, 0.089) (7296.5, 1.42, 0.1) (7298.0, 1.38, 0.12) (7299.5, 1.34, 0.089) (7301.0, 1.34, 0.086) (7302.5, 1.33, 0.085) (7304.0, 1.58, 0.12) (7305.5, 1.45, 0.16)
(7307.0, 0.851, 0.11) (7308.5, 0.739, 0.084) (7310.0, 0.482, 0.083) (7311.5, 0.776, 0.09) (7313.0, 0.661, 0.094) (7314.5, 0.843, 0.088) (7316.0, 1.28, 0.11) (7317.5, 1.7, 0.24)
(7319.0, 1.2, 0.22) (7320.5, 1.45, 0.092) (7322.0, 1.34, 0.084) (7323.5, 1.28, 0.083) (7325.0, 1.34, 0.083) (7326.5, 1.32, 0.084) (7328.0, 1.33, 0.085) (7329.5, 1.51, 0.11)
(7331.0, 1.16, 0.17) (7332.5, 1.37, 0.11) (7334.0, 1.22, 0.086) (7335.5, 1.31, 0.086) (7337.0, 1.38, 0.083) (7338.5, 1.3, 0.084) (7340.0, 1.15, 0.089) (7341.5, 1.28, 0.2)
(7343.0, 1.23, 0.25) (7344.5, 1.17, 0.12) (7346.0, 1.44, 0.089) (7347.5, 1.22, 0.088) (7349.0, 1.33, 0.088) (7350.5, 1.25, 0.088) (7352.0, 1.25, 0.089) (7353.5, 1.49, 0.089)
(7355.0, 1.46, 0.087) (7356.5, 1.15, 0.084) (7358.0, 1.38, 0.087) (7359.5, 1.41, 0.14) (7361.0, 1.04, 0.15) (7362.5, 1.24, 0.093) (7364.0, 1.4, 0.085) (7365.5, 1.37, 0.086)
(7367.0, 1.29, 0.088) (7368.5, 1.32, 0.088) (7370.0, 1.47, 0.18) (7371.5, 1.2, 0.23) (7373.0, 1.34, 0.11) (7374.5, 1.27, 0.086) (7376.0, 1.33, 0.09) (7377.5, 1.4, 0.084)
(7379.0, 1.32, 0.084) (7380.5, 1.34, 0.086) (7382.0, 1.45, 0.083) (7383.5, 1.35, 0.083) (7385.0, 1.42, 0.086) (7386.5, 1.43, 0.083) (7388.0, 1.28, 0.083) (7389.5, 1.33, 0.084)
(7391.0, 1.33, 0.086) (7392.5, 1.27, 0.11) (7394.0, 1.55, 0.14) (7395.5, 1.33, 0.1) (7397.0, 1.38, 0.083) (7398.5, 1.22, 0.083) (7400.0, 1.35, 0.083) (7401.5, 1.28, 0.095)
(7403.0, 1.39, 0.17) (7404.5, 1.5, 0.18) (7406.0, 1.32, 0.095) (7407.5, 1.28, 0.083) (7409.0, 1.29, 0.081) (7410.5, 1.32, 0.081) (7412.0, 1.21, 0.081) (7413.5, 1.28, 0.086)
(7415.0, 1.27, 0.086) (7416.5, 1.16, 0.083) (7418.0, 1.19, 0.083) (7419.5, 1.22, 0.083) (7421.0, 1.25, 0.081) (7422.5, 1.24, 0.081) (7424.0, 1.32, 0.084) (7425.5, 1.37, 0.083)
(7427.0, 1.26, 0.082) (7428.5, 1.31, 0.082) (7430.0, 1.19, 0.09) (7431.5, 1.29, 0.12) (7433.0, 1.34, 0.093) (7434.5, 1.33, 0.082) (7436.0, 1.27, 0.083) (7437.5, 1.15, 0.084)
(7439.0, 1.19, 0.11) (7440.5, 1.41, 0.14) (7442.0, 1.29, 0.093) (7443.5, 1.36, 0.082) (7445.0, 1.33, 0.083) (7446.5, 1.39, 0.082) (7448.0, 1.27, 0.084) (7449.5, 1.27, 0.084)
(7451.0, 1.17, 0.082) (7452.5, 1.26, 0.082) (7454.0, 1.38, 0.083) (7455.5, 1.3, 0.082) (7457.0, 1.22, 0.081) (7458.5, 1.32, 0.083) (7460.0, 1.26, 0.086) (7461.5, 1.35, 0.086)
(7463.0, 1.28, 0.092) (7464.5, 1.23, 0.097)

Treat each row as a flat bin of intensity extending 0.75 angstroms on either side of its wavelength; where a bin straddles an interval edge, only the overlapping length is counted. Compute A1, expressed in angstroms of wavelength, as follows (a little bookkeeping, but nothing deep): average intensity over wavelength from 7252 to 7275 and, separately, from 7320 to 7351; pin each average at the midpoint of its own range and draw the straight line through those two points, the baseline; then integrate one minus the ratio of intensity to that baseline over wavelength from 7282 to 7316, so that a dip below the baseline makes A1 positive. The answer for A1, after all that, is 2.4 angstroms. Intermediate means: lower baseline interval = 1.25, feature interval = 1.18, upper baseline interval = 1.3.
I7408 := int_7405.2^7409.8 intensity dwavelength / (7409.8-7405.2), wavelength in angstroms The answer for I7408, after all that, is 1.3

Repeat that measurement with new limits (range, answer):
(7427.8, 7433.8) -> 1.28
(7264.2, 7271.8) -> 1.17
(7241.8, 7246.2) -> 1.14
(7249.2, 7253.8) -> 1.35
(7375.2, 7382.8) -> 1.37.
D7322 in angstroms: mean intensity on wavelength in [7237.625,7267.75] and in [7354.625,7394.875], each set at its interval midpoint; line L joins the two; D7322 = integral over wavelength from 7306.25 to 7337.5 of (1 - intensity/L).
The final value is 4.0 angstroms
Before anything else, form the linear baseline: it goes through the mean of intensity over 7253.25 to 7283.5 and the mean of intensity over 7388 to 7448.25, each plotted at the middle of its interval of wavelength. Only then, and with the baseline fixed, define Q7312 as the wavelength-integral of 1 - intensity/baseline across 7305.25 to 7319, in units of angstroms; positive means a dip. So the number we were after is 3.1 angstroms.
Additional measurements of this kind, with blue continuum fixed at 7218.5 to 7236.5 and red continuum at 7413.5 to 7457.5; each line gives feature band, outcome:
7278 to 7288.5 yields 0.7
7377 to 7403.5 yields -1.5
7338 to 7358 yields 0.0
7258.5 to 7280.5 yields 2.0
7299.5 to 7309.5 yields 0.7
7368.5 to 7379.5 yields -0.4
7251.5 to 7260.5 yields -0.7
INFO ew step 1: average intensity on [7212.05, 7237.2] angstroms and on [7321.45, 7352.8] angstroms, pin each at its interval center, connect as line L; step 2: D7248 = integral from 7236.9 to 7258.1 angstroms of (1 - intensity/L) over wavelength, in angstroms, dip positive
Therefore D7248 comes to -0.41 angstroms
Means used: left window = 1.33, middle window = 1.34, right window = 1.29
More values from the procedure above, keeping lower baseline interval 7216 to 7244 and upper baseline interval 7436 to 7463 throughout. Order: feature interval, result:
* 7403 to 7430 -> 0.3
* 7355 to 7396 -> -1.0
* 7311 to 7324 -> 1.4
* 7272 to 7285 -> 1.8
